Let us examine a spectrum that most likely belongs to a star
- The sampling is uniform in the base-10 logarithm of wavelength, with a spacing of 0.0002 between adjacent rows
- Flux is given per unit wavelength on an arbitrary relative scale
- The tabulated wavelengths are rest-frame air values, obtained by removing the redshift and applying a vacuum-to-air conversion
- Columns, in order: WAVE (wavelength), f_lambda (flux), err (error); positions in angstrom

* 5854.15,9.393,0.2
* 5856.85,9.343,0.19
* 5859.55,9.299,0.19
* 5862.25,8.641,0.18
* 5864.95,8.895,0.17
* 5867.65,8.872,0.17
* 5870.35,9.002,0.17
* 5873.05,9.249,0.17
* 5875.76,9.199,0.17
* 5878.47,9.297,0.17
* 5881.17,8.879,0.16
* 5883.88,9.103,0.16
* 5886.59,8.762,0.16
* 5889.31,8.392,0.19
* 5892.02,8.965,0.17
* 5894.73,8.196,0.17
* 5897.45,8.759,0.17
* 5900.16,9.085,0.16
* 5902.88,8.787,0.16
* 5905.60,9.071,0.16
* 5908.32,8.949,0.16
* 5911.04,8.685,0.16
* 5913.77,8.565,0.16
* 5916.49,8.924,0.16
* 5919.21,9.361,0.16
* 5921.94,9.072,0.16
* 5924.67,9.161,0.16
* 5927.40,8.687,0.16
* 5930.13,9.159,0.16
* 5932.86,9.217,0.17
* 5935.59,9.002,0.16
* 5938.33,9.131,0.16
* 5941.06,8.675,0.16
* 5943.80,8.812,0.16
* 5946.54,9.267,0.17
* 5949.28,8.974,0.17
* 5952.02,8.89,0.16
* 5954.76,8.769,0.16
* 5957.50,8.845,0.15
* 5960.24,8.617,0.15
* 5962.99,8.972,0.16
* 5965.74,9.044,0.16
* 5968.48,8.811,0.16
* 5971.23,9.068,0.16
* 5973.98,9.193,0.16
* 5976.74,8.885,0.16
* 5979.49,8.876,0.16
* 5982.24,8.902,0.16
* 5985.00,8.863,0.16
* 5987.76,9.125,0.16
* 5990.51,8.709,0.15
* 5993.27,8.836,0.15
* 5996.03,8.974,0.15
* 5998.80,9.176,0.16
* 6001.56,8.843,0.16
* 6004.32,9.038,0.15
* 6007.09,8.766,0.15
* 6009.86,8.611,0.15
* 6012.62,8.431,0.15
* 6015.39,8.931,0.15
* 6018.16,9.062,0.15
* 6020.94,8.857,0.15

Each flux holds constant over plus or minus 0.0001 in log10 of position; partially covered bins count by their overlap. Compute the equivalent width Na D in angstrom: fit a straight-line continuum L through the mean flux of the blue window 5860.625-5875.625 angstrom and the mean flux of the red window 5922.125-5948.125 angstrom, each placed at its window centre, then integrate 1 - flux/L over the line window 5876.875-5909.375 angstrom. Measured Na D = 0.5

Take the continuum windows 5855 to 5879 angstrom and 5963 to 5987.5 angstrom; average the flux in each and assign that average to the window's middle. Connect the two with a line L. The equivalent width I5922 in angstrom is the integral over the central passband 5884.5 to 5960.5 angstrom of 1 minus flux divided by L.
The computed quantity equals 1.1 angstrom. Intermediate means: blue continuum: 9.09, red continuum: 8.96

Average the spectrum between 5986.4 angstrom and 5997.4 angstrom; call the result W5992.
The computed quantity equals 8.92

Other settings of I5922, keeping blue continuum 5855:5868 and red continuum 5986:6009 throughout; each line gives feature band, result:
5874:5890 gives 0.1 angstrom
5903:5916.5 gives 0.3 angstrom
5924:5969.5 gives 0.1 angstrom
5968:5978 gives -0.1 angstrom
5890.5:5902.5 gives 0.3 angstrom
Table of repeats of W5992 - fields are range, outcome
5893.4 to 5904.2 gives 8.71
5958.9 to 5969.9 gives 8.86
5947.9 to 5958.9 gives 8.88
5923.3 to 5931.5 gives 9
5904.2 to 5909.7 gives 9.01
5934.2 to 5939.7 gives 9.07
